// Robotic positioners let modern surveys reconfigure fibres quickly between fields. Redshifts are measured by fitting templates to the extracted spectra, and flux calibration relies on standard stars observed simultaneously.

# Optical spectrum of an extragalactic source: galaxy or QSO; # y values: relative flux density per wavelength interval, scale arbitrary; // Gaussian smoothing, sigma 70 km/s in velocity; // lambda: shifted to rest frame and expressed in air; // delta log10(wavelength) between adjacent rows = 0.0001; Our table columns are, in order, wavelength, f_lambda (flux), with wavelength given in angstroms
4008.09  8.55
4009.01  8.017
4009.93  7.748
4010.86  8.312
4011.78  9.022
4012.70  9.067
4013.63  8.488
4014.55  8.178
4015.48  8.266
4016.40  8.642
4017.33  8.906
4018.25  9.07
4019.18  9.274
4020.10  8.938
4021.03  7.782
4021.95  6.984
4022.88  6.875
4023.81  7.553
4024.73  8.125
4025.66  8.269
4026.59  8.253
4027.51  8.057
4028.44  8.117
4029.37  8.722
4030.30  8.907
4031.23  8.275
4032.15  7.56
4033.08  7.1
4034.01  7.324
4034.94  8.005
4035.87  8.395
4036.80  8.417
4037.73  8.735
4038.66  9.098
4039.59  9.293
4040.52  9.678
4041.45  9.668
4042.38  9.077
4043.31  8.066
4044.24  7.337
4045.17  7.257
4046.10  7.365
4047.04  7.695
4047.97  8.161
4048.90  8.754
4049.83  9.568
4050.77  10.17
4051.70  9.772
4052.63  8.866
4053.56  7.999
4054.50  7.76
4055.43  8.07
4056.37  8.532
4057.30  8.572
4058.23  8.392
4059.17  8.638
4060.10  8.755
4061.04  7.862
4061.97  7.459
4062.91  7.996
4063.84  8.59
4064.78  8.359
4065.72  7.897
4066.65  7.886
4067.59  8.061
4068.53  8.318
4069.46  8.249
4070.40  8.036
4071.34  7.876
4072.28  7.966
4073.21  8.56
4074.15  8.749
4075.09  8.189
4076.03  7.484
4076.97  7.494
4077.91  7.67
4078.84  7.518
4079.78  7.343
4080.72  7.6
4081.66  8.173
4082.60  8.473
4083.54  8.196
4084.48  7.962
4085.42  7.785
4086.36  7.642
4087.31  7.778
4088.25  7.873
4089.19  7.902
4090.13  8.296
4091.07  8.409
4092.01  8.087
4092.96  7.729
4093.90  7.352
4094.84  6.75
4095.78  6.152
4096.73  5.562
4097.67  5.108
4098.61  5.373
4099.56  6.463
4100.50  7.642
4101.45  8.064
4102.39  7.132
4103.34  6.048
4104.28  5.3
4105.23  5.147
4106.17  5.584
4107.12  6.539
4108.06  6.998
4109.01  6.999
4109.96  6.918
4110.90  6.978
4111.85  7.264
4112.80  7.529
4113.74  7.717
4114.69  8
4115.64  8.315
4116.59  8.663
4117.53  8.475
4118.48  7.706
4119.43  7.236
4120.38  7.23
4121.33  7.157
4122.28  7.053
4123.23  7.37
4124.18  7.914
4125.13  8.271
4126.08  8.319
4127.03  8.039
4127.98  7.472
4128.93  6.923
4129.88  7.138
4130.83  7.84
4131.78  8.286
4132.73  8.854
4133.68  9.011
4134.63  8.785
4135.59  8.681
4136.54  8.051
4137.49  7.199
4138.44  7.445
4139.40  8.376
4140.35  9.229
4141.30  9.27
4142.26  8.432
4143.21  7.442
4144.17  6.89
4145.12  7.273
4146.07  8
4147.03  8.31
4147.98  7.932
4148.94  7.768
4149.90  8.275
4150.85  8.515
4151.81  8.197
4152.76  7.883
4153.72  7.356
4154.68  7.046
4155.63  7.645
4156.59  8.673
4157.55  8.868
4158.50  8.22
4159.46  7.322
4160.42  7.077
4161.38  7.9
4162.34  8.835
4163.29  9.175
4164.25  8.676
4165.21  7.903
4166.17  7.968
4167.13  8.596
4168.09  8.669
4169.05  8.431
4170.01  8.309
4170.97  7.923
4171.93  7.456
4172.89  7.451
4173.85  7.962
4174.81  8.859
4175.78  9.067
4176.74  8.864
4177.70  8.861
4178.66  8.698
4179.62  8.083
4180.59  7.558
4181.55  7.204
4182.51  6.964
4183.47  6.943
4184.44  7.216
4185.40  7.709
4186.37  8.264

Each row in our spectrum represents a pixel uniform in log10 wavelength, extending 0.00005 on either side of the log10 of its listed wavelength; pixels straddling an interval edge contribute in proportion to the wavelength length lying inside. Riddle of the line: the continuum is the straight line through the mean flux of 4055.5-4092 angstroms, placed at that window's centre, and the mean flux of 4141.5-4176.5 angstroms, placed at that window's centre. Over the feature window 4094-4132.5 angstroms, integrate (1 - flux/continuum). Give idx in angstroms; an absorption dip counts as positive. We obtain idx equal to 4.5 angstroms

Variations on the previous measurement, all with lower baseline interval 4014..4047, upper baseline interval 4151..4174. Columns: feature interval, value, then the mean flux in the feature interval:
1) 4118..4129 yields 0.7 angstroms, 7.58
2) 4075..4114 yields 4.7 angstroms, 7.18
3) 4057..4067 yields 0.0 angstroms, 8.22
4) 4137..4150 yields 0.2 angstroms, 7.98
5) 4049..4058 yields -0.6 angstroms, 8.8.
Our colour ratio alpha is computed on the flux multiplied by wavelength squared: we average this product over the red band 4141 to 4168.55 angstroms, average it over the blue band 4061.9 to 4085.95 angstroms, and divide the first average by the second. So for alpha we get 1.05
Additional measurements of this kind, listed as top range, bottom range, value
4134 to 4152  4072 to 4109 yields 1.14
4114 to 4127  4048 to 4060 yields 0.92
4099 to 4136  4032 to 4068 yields 0.92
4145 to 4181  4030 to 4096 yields 1.05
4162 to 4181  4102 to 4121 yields 1.21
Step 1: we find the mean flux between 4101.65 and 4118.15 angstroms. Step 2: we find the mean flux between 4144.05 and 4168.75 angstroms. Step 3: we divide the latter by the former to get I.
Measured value 1.14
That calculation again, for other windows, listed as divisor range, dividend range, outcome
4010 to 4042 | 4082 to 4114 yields 0.84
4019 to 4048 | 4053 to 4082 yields 0.99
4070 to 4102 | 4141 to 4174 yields 1.06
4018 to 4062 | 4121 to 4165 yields 0.96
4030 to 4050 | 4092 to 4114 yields 0.80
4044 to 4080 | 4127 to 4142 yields 1.00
